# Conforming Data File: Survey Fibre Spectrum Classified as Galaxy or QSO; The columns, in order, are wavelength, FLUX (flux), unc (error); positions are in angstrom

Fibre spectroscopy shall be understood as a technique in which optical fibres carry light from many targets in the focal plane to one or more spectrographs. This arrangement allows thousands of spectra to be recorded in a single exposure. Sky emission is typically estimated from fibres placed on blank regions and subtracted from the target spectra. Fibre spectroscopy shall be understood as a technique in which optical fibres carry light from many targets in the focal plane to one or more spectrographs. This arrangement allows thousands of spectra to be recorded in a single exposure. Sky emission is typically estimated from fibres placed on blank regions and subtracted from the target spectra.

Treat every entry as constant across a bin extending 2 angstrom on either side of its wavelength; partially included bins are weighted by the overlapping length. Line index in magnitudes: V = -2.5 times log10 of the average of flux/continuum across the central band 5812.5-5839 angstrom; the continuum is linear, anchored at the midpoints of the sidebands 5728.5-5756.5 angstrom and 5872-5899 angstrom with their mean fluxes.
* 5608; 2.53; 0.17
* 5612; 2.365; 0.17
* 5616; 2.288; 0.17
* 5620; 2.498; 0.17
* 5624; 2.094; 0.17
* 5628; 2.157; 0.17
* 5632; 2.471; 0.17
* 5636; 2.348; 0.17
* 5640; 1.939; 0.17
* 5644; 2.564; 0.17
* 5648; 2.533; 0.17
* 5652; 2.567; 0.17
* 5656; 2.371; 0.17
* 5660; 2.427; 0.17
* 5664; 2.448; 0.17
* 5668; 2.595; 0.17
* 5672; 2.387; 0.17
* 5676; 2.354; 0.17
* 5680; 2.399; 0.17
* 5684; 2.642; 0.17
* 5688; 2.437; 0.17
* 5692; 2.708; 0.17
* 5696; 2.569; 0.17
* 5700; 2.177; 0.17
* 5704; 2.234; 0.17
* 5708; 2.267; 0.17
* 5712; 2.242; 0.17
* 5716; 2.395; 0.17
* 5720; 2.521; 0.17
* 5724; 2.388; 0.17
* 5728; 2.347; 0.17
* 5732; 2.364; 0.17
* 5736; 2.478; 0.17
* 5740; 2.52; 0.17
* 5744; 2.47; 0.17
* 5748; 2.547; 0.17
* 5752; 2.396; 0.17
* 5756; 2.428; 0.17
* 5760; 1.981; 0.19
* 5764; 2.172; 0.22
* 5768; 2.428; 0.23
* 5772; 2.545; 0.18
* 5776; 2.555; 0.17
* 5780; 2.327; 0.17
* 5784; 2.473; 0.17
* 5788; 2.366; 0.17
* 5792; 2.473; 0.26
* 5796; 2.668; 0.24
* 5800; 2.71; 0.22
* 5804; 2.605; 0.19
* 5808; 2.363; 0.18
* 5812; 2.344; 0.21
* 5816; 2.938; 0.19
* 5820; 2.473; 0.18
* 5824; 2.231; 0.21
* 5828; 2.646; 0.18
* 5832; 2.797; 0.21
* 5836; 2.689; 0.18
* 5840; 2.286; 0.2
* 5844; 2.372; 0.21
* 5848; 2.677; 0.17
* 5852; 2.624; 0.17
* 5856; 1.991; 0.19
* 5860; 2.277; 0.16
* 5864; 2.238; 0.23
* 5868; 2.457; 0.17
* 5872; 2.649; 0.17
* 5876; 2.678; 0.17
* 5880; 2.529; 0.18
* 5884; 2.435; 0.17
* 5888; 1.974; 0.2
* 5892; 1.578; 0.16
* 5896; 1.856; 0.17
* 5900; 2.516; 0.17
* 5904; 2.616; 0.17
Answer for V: -0.12 mag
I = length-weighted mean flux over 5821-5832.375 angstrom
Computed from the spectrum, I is 2.52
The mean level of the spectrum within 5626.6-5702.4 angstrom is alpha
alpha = 2.43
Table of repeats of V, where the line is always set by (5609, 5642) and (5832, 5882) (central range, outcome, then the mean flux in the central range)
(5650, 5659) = -0.07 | 2.46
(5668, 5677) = -0.05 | 2.42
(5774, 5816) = -0.04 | 2.51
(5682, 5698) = -0.11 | 2.59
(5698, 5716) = 0.05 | 2.25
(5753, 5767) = 0.08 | 2.22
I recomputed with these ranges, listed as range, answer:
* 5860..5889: 2.43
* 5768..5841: 2.53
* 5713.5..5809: 2.44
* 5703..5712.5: 2.25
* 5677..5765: 2.4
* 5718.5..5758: 2.44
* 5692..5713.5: 2.34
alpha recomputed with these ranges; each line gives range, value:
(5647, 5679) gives 2.46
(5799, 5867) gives 2.48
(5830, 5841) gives 2.62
